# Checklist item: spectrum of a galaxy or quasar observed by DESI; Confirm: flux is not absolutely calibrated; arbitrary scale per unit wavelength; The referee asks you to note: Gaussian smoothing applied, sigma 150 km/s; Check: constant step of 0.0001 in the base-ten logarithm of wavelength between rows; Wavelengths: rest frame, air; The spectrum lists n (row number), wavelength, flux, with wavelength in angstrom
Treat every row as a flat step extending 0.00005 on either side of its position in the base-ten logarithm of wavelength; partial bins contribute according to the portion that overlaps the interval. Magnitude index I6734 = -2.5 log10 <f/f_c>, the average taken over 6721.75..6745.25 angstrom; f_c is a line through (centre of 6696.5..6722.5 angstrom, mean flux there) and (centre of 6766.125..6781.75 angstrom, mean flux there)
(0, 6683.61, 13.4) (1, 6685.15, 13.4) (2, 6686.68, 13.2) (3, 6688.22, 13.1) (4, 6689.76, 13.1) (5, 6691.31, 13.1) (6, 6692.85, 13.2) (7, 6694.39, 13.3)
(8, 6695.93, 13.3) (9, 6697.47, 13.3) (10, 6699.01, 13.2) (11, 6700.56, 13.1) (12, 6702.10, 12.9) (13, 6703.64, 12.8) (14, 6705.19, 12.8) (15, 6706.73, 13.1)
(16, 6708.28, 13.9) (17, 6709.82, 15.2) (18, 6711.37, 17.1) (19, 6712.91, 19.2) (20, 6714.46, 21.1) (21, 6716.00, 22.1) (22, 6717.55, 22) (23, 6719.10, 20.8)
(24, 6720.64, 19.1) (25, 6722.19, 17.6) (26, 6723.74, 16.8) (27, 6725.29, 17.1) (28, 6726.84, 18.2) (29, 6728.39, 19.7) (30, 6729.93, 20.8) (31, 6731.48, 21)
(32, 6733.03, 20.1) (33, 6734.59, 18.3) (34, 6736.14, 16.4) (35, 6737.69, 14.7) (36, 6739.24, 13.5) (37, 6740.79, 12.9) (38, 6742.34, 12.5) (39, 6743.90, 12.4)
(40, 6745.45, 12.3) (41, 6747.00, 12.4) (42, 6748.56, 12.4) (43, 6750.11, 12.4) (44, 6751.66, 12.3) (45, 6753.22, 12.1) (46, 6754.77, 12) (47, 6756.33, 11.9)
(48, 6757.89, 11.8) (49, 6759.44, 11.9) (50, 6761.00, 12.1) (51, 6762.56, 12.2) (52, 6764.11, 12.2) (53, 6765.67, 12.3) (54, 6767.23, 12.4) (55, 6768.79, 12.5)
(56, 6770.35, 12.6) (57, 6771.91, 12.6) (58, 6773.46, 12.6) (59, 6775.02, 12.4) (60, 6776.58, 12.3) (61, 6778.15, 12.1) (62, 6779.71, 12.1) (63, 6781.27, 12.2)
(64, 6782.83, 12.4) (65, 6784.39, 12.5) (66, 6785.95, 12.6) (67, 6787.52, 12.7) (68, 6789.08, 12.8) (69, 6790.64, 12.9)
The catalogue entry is -0.12 mag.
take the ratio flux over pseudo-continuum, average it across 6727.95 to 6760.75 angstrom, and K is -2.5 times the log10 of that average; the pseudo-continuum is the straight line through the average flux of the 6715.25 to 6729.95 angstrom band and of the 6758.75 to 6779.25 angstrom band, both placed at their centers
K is 0.13 mag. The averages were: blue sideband 19.3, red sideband 12.3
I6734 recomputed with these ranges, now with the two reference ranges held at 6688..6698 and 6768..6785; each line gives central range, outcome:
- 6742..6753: 0.03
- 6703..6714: -0.16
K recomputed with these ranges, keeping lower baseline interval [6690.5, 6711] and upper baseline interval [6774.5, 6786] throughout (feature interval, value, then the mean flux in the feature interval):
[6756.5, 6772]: 0.03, 12.2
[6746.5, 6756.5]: 0.04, 12.2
